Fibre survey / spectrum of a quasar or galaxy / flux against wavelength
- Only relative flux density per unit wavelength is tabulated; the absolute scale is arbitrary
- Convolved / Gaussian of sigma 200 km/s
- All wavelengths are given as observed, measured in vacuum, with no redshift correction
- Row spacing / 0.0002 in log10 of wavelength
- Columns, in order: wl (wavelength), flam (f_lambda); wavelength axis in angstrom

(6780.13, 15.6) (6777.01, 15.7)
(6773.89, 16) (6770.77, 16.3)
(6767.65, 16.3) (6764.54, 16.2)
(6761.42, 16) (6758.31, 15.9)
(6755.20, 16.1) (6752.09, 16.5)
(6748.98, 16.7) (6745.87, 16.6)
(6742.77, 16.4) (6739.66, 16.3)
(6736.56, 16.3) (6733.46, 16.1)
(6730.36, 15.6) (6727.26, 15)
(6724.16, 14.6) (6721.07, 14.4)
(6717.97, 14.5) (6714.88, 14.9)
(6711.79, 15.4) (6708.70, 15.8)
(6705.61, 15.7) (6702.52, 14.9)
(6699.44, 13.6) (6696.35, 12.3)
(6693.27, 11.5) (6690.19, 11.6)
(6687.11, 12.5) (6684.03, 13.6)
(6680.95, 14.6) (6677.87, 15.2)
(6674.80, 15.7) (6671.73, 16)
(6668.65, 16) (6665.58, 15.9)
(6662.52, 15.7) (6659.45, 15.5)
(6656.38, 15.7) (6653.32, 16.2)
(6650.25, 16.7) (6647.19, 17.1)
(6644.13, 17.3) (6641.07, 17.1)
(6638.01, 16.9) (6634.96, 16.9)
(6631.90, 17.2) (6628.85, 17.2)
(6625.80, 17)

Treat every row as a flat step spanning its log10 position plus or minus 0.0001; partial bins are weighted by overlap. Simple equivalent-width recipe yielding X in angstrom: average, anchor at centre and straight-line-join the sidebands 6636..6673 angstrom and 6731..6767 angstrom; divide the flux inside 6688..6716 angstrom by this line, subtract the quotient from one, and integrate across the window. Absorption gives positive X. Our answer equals 4.1 angstrom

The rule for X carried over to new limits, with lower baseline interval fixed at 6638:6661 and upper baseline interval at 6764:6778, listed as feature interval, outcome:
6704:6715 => 0.5 angstrom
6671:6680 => 0.5 angstrom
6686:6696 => 2.7 angstrom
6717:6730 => 1.2 angstrom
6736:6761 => -0.2 angstrom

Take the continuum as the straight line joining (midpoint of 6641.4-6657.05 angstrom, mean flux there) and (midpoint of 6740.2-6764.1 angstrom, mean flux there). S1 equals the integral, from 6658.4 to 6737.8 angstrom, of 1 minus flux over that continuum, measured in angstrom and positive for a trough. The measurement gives 8.6 angstrom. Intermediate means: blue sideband 16.7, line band 14.7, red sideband 16.3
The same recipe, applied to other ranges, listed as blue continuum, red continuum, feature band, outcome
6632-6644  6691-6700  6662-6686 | -2.07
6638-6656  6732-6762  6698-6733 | 3.14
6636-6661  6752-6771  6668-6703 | 5.45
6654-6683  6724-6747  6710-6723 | 0.83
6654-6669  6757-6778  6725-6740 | 0.19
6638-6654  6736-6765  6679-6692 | 2.78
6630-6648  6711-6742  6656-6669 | 0.68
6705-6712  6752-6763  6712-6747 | 0.76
